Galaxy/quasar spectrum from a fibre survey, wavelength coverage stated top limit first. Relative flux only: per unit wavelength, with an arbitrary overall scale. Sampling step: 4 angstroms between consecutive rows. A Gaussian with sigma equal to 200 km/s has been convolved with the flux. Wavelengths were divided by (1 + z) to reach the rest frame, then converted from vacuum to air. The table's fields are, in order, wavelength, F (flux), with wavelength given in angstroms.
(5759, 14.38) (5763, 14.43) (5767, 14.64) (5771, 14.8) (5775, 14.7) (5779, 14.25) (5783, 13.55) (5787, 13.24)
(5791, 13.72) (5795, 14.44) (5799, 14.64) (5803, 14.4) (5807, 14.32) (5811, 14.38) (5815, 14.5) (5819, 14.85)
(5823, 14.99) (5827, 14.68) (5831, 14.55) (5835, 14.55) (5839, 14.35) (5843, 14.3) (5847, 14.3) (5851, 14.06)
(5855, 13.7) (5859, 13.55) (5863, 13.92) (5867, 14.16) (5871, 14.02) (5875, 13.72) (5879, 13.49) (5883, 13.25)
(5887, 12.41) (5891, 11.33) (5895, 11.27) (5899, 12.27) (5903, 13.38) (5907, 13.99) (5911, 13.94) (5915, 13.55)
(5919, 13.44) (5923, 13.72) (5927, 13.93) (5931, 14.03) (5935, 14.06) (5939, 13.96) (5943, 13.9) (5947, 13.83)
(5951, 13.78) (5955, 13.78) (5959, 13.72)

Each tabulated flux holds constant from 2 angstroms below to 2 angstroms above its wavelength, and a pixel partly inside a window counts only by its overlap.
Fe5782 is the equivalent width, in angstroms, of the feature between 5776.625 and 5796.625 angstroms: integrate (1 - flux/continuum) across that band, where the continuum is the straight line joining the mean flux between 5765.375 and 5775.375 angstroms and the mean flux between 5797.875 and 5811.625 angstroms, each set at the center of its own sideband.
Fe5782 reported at 1.0 angstroms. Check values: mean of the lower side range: 14.7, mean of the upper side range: 14.4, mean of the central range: 13.8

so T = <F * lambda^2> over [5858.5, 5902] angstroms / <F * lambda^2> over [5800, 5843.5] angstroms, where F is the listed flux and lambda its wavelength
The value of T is 0.91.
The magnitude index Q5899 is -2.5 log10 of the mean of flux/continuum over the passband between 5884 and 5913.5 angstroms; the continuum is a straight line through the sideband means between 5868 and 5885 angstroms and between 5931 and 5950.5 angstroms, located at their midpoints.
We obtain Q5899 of 0.09 mag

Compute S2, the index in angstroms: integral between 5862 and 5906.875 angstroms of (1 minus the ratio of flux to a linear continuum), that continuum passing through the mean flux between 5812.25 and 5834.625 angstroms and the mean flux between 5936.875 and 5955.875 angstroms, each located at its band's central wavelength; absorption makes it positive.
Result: 3.9 angstroms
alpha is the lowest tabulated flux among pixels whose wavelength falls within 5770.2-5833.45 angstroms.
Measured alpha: 13.24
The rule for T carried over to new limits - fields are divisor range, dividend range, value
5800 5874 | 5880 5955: 0.96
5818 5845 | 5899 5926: 0.96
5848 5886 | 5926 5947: 1.04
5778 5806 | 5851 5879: 1.01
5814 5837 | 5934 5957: 0.98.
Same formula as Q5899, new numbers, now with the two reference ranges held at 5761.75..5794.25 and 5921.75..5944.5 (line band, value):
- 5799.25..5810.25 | -0.021 mag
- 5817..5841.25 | -0.043 mag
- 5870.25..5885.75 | 0.039 mag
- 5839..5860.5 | 0.003 mag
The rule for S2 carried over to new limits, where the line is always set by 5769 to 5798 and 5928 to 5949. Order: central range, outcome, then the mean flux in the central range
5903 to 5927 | 0.5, 13.7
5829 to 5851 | -0.5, 14.4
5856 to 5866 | 0.2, 13.8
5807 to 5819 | -0.3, 14.5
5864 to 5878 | 0.1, 13.9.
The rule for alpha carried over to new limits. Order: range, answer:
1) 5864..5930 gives 11.27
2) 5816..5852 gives 14.06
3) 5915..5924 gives 13.44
